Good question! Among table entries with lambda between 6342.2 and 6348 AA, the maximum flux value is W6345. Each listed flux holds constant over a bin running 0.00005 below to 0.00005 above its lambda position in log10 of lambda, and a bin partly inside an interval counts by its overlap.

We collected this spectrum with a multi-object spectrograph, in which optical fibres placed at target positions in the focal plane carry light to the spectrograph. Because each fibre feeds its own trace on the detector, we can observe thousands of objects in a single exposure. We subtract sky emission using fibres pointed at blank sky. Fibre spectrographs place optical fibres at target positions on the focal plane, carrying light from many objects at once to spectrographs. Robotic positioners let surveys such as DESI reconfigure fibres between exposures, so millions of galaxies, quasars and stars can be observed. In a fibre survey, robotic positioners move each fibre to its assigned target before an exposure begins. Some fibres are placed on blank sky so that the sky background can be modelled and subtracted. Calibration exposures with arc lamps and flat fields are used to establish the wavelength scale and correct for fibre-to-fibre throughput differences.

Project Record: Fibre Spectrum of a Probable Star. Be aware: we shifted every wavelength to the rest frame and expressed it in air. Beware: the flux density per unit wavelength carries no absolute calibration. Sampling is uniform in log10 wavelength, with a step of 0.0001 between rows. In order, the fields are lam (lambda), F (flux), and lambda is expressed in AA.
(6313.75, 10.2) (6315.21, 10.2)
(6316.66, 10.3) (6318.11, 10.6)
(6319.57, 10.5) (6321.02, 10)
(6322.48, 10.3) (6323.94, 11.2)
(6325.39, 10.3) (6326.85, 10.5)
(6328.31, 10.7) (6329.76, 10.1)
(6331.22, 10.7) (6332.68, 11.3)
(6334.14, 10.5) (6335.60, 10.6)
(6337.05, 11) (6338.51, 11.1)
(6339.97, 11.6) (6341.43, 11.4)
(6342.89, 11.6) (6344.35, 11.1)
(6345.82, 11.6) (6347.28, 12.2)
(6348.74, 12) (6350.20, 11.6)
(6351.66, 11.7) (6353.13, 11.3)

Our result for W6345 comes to 12.2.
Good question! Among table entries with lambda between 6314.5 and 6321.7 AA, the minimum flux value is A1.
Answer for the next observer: 10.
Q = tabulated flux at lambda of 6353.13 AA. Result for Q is 11.3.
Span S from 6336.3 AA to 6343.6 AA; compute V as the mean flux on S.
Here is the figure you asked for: 11.3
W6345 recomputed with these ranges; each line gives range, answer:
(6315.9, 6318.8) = 10.6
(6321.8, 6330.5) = 11.2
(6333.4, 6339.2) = 11.1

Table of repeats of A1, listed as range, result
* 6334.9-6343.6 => 10.6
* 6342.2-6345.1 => 11.1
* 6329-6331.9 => 10.1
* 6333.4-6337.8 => 10.5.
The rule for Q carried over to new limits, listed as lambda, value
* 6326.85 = 10.5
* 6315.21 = 10.2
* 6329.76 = 10.1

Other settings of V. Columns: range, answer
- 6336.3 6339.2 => 11.1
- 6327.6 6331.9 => 10.5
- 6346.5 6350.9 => 11.9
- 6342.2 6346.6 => 11.4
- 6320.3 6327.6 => 10.4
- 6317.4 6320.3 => 10.5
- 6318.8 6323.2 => 10.3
